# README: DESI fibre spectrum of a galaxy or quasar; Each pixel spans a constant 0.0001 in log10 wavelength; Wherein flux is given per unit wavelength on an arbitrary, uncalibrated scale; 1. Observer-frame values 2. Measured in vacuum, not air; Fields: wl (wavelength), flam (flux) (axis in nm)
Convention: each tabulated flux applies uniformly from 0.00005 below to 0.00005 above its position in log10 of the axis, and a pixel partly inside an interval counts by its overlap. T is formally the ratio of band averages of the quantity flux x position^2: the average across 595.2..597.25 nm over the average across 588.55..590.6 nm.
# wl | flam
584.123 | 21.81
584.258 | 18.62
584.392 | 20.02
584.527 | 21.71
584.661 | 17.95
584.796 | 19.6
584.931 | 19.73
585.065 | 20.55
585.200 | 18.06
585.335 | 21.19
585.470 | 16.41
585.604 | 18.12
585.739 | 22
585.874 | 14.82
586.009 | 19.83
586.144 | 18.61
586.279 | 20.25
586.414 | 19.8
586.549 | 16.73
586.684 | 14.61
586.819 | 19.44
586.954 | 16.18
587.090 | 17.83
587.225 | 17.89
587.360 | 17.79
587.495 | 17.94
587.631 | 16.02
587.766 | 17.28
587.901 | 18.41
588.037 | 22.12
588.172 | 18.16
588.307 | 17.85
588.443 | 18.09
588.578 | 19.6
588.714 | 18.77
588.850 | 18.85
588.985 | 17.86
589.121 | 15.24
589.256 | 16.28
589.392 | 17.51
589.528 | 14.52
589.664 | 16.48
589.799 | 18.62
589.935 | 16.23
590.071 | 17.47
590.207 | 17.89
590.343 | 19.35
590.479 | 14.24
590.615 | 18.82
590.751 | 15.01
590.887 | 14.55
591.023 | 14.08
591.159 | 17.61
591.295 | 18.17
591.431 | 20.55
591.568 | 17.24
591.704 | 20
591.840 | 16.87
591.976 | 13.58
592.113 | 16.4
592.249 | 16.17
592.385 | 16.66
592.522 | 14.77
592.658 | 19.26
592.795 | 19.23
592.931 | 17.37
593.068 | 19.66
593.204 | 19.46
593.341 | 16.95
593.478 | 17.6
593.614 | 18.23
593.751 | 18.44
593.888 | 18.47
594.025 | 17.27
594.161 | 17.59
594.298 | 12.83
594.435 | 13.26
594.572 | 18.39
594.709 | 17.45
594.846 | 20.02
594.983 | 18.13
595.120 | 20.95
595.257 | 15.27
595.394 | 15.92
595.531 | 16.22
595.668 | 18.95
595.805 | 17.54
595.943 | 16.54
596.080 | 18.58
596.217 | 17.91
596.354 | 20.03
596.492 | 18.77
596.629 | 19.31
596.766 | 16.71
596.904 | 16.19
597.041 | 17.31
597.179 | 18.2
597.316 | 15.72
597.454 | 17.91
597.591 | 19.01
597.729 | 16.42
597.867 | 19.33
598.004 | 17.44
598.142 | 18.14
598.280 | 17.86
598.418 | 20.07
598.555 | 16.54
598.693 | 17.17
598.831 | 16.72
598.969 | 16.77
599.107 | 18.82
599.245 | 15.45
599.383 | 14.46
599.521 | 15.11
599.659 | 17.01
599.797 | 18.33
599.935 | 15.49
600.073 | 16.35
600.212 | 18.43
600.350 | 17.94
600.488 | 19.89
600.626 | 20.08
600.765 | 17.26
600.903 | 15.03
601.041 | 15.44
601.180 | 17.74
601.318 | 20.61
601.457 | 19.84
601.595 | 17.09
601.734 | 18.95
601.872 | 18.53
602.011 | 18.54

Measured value 1.04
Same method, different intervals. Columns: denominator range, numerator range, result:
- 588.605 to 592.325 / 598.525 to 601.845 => 1.06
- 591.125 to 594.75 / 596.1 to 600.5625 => 1.03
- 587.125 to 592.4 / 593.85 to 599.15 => 1.04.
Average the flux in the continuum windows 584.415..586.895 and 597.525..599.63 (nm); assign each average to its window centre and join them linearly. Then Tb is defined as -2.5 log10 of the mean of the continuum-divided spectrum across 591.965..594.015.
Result 0.02 mag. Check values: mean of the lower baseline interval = 18.9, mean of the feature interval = 17.6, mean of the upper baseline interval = 17.3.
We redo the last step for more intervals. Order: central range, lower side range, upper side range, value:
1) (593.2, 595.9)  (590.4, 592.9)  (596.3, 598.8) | -0.002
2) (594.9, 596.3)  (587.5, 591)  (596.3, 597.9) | 0.006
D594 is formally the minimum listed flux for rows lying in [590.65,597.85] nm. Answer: 12.83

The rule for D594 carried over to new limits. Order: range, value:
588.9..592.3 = 13.58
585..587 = 14.61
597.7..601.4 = 14.46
